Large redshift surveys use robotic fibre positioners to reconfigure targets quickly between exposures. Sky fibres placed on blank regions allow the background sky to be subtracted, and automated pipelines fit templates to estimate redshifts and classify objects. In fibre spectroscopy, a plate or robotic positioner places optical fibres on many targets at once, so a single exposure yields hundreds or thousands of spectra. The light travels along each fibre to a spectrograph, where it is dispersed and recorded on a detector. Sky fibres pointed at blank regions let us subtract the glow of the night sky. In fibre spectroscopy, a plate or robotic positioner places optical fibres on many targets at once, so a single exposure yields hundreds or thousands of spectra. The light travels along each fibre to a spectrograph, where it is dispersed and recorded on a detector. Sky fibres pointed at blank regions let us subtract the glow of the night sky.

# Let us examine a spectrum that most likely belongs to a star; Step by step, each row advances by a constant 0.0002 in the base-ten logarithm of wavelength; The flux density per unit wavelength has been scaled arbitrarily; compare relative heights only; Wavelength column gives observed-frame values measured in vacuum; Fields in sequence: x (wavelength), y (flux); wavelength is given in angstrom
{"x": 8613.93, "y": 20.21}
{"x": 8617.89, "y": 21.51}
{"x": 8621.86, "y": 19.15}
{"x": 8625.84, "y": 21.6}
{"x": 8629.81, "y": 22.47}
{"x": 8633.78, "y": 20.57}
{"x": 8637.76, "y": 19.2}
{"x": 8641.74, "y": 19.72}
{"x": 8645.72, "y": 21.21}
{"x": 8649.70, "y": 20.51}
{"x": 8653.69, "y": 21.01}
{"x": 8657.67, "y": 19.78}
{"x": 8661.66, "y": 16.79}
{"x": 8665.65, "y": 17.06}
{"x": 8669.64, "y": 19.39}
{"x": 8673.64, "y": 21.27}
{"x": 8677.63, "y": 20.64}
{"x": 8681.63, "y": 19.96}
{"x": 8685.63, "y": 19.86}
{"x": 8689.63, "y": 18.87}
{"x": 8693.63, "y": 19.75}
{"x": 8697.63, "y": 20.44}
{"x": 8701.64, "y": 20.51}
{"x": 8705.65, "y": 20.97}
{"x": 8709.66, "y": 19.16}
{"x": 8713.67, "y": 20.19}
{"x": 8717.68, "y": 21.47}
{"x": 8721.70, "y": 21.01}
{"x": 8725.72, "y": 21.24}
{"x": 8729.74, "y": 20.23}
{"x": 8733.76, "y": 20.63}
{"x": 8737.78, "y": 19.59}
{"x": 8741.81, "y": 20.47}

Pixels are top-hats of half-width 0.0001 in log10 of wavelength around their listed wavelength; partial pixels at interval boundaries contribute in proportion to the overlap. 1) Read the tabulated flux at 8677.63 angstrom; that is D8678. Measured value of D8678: 20.64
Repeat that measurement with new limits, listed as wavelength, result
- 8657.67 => 19.78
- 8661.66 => 16.79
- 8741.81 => 20.47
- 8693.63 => 19.75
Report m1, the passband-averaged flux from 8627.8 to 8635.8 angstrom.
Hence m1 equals 21.5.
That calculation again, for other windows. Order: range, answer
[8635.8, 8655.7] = 20.3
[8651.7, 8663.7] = 19.2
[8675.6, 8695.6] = 19.8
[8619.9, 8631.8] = 21.1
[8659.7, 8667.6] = 16.9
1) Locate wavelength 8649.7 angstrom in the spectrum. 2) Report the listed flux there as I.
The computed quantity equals 20.51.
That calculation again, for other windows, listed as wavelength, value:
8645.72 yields 21.21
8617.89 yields 21.51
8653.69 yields 21.01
